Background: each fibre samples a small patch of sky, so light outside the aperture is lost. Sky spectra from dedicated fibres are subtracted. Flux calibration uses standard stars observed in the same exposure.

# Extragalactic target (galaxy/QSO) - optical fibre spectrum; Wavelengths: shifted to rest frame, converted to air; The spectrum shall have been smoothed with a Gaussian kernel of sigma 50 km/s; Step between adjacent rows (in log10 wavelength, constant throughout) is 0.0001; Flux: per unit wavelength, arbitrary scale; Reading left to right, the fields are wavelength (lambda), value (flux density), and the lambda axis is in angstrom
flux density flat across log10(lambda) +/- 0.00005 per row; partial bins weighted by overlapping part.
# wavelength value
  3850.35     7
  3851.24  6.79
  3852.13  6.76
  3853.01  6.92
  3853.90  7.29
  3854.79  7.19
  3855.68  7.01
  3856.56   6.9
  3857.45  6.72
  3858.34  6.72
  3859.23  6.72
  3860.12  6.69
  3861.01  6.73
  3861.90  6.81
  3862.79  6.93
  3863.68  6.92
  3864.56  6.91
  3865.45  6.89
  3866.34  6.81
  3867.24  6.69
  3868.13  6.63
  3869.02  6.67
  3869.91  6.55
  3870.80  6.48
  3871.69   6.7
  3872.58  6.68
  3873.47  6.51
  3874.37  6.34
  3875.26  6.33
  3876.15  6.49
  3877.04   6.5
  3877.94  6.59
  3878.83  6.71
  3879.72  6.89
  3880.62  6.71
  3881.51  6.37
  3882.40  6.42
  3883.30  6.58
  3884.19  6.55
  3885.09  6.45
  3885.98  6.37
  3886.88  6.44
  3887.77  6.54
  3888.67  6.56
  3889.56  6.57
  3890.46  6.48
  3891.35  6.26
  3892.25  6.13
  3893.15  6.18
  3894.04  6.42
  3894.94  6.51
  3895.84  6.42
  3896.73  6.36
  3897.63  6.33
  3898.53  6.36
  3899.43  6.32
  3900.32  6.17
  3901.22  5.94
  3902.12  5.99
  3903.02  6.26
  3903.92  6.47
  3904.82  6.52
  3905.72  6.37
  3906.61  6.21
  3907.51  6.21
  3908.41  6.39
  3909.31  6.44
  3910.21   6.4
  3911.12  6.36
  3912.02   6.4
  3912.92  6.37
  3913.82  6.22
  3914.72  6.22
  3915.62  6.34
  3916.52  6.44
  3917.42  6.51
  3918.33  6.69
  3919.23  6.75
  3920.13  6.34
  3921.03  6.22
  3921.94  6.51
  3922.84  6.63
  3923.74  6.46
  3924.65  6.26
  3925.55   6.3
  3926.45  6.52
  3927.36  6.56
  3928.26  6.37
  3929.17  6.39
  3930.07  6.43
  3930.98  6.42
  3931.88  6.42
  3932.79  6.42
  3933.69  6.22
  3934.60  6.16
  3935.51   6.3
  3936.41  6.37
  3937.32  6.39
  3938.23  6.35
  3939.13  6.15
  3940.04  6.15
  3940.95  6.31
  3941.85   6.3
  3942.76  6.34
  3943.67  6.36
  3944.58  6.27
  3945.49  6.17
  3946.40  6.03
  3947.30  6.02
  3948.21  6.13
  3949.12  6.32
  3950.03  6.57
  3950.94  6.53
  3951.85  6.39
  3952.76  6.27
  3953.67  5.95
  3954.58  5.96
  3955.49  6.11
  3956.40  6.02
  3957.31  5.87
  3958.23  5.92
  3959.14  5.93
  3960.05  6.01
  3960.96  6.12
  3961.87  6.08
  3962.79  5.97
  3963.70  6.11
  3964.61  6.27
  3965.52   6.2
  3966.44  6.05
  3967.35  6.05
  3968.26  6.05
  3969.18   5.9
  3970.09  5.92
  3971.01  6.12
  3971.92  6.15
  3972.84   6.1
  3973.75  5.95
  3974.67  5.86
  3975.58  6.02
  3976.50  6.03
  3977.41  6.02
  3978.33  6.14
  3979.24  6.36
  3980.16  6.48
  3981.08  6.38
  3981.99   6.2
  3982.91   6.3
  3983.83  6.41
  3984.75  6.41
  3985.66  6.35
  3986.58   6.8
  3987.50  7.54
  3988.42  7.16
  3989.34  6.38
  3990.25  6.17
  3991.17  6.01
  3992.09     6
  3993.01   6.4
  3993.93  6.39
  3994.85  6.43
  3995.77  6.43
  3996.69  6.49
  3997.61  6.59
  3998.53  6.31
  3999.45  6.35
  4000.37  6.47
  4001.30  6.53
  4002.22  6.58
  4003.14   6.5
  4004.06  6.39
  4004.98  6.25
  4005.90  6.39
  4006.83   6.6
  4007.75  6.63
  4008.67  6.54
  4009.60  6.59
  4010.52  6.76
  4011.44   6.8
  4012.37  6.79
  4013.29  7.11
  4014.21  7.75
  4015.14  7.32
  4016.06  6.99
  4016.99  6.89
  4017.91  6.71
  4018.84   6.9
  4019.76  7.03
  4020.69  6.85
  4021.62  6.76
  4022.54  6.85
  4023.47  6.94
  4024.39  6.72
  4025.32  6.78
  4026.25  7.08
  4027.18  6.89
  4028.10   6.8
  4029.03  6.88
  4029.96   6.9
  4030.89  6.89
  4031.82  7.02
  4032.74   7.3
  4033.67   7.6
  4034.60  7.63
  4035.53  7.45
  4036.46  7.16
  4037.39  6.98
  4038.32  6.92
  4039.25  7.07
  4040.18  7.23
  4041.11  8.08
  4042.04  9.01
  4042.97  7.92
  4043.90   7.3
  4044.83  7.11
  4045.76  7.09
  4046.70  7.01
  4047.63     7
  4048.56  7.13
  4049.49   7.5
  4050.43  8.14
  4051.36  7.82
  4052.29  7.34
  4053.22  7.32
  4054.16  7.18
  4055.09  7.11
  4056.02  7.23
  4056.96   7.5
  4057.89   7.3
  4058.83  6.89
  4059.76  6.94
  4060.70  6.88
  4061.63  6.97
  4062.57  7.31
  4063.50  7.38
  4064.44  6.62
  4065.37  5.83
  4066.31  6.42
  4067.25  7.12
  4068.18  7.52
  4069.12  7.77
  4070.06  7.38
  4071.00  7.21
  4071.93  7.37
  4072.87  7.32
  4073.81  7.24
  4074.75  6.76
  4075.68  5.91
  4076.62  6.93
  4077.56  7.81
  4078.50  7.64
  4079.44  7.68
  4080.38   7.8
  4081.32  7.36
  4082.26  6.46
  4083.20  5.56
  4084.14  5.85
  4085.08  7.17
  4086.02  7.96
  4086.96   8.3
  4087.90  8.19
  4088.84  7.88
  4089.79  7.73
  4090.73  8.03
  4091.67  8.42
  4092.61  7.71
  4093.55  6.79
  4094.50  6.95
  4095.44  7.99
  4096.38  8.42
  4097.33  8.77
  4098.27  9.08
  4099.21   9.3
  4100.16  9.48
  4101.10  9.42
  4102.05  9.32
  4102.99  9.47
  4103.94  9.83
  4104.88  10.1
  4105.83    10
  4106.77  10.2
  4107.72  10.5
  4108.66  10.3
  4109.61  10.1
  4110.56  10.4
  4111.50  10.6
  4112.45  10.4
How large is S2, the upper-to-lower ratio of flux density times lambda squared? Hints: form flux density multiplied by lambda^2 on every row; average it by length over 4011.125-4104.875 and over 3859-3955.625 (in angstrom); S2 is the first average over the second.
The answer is 1.2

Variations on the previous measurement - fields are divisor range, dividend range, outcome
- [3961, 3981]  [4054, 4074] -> 1.22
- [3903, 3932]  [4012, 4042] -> 1.17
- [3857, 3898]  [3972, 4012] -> 1.03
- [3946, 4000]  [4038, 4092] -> 1.22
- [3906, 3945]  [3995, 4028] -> 1.10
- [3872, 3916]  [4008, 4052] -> 1.20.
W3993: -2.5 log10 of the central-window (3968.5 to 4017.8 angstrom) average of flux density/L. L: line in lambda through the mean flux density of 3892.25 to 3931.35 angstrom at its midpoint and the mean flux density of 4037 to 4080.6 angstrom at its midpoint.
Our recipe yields 0.06 mag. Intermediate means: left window 6.37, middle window 6.46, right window 7.25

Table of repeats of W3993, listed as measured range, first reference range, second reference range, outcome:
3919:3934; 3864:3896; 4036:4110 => 0.07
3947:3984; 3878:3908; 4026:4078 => 0.11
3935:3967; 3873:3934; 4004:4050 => 0.08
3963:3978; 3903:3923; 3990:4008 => 0.06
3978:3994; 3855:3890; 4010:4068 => 0.09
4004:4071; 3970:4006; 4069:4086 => -0.05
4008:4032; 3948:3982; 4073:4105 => 0.00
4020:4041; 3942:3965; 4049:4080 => -0.03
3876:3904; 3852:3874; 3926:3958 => 0.03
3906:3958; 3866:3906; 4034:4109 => 0.07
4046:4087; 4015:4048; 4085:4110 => 0.12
